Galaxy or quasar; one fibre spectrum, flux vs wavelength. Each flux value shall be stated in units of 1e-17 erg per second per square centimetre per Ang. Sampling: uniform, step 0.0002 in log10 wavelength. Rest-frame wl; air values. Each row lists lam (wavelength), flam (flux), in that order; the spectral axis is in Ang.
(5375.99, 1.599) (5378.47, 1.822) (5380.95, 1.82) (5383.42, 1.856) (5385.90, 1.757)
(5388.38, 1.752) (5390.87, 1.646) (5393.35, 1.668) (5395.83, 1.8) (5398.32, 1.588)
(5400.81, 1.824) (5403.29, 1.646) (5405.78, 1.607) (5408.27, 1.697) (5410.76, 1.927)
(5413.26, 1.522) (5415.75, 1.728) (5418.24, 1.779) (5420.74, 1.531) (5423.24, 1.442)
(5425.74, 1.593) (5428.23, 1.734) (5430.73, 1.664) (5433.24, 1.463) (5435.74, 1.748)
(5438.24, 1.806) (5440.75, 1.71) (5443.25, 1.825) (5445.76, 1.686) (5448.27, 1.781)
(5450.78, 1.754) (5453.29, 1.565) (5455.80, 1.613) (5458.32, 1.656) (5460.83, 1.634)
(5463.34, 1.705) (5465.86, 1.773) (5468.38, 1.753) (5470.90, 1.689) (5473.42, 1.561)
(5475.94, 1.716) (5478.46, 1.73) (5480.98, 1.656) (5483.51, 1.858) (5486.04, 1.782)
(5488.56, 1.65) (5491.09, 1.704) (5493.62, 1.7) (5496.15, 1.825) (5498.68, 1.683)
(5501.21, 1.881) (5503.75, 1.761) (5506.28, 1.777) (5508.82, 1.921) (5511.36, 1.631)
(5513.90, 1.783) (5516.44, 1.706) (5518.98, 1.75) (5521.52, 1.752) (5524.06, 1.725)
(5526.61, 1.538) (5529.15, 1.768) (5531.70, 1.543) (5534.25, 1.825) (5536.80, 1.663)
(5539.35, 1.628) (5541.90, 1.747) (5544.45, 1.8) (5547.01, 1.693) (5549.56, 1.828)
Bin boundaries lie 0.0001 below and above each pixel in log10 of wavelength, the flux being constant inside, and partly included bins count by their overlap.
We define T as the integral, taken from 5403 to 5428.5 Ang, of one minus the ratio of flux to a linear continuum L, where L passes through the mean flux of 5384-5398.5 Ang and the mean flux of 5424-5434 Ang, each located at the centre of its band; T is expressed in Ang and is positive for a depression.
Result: 0.0 Ang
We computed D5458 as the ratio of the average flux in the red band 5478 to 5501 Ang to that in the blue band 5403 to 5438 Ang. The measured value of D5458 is 1.1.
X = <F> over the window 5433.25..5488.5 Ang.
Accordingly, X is 1.71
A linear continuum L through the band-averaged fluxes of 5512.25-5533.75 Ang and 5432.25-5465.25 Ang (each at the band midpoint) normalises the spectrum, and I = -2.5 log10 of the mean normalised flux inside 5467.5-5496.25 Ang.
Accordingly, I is -0.01 mag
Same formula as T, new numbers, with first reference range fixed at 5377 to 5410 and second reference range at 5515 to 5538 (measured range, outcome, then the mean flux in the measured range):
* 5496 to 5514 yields -0.8 Ang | 1.78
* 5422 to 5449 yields 0.7 Ang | 1.68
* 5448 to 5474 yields 0.5 Ang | 1.68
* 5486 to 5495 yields 0.0 Ang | 1.7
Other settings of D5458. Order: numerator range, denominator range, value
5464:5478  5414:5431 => 1.04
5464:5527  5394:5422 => 1.02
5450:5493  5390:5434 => 1.02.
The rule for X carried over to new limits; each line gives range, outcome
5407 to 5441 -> 1.67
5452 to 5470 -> 1.67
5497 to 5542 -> 1.73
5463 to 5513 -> 1.74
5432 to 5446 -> 1.71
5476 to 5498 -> 1.74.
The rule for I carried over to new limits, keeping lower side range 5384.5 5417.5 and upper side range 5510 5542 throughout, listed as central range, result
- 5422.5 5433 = 0.07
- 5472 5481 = 0.02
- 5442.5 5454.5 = -0.01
